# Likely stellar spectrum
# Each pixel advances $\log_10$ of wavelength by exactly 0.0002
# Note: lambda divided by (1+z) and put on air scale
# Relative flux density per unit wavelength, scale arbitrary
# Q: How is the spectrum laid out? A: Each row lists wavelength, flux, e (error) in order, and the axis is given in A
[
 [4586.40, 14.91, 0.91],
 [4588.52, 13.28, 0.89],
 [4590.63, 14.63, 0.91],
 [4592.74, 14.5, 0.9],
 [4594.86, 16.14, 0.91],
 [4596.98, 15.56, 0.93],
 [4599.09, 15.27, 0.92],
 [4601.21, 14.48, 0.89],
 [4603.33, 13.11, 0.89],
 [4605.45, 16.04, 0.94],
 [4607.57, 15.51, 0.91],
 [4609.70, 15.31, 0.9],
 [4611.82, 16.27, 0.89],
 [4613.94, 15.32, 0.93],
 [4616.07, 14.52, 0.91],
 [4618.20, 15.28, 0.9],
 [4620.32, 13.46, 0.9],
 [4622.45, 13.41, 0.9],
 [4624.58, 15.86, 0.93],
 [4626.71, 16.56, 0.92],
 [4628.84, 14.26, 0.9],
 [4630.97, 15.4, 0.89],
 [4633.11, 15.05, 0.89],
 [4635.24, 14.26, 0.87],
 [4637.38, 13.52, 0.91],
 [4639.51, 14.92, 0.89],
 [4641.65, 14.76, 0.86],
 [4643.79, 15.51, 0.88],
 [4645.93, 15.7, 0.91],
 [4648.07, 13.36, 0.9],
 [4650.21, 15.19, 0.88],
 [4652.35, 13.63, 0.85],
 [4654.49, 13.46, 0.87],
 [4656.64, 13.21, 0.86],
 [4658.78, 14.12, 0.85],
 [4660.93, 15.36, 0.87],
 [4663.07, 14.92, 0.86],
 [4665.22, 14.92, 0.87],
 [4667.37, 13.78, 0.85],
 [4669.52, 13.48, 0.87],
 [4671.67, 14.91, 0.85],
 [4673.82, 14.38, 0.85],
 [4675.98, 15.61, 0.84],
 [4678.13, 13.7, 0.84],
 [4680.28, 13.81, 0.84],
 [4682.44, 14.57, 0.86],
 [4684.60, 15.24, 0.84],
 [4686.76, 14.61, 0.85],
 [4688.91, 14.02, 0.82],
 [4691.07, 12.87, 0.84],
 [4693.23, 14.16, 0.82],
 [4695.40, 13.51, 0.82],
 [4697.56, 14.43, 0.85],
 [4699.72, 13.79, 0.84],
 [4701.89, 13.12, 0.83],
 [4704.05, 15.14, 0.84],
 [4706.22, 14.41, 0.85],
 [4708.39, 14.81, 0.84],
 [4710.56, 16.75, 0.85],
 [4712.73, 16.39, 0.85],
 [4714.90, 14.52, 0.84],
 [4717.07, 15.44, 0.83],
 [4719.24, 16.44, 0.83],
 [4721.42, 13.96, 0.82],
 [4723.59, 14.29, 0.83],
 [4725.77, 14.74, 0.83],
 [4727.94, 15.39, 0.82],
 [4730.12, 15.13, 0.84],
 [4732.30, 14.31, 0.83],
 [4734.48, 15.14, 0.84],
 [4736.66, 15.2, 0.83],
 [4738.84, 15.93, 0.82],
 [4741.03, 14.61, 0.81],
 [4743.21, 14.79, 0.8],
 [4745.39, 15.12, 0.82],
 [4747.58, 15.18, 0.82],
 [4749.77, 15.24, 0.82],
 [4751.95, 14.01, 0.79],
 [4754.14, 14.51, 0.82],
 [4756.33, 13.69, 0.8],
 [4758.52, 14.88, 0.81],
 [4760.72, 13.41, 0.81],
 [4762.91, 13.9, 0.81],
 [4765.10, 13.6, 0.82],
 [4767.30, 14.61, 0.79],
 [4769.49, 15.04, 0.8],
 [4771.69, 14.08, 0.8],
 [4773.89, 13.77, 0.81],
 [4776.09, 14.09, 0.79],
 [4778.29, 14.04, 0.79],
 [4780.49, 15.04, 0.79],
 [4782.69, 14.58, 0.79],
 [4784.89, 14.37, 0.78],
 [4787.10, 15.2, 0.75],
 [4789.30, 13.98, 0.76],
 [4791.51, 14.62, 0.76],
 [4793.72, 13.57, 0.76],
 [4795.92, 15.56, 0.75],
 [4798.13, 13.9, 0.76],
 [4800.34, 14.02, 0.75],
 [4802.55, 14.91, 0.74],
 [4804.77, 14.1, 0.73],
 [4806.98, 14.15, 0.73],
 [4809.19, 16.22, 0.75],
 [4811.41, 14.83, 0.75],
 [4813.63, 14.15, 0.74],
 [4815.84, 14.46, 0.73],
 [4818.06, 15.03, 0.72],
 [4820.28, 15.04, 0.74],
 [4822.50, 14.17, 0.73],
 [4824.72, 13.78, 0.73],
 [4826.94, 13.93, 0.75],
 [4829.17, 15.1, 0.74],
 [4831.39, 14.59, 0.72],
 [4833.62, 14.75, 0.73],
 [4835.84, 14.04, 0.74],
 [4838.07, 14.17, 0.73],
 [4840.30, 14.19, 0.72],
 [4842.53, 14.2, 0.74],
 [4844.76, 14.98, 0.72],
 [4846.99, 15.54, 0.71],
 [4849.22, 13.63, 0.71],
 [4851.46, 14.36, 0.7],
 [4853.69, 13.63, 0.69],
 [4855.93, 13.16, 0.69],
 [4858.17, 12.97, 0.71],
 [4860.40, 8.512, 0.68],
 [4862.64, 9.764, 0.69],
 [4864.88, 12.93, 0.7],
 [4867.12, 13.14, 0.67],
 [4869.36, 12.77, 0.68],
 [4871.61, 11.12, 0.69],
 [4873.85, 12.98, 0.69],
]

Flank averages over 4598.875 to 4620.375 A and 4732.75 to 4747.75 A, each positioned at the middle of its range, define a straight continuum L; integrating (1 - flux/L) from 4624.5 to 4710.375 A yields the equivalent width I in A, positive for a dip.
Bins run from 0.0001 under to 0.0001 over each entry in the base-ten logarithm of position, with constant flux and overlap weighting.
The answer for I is 3.36 A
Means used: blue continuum 15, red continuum 15.1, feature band 14.5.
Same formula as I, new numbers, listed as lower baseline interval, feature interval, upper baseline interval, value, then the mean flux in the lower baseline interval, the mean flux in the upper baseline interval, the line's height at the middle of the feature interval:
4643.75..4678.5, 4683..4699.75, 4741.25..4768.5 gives 0.35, 14.4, 14.4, 14.4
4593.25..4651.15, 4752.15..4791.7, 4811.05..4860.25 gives 0.35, 15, 14.2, 14.4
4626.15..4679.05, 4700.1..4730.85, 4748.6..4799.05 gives -1.22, 14.5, 14.3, 14.4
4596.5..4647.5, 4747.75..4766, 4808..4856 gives 0.54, 14.9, 14.5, 14.6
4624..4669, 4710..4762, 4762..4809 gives -1.69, 14.6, 14.4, 14.5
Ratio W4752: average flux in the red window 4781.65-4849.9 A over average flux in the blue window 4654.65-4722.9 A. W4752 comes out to 1.0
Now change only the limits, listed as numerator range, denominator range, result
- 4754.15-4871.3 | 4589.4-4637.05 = 0.94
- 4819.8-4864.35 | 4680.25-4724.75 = 0.94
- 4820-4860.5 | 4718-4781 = 0.96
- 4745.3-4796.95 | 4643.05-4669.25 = 1.00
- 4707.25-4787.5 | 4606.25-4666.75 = 1.00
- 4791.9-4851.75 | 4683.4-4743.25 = 0.98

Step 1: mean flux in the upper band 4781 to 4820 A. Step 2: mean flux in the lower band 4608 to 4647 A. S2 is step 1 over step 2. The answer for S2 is 0.97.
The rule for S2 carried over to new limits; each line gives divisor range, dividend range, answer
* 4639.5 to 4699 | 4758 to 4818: 1.00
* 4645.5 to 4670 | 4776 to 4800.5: 1.01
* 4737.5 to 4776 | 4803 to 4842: 1.00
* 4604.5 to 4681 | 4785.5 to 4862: 0.97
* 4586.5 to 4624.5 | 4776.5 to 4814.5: 0.98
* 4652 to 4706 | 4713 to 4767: 1.04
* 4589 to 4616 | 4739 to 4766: 0.96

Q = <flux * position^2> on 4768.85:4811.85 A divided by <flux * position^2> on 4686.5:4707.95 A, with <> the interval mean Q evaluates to 1.1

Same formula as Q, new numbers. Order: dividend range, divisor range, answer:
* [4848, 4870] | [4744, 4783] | 0.90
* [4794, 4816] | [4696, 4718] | 1.02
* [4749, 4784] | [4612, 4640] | 1.02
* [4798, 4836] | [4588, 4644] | 1.06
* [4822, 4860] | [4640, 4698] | 1.06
